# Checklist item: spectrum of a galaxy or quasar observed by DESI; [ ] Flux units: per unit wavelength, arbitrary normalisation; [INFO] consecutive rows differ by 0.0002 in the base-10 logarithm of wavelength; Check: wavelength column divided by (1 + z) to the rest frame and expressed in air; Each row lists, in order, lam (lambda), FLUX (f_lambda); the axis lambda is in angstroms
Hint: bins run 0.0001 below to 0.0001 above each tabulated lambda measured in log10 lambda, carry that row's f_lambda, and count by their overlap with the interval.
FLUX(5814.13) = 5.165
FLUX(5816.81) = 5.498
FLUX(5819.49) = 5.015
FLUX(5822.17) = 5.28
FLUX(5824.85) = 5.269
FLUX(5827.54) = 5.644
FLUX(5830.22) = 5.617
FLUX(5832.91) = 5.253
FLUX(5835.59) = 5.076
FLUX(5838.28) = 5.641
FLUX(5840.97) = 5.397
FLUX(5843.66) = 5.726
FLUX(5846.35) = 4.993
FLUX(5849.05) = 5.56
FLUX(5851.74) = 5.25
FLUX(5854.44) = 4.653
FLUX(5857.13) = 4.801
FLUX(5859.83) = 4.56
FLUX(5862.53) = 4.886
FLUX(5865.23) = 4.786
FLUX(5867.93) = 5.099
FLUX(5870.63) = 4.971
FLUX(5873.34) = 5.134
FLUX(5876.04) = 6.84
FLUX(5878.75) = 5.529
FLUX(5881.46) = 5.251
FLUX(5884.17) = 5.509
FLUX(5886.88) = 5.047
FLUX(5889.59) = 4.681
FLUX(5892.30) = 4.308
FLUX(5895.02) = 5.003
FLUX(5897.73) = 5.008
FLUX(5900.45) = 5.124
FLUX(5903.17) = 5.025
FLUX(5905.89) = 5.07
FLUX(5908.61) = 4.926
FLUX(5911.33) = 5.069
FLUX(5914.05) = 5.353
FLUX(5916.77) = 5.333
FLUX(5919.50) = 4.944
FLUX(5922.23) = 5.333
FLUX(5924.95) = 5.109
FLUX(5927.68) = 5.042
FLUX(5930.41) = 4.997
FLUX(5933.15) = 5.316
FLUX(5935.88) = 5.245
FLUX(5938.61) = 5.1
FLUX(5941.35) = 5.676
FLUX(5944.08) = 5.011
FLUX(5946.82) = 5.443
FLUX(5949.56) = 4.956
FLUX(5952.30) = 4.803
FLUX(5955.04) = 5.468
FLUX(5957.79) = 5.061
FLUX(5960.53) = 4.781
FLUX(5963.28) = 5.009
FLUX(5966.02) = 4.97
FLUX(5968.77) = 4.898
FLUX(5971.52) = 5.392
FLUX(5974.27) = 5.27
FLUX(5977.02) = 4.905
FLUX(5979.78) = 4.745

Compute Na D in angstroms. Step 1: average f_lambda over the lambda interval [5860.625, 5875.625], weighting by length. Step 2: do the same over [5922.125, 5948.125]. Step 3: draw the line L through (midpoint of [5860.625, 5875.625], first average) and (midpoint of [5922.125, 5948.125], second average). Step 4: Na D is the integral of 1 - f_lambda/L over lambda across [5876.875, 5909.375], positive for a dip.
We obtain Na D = 0.4 angstroms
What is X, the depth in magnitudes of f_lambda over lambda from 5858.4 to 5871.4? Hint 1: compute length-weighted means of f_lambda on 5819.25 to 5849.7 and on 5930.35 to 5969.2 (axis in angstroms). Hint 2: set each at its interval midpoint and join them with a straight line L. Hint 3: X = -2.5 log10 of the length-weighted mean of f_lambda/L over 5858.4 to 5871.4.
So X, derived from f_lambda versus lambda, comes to 0.10 mag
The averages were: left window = 5.38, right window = 5.12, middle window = 4.86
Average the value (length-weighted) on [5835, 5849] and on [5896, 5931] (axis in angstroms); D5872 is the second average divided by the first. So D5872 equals 0.95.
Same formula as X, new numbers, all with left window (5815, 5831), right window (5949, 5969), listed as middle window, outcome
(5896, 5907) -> 0.02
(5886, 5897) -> 0.09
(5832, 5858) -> 0.01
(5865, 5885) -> -0.04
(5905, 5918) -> -0.01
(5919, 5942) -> -0.02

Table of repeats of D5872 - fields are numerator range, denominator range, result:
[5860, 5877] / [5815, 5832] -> 0.97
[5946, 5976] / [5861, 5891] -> 0.97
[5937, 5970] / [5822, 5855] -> 0.95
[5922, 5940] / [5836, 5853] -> 0.95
